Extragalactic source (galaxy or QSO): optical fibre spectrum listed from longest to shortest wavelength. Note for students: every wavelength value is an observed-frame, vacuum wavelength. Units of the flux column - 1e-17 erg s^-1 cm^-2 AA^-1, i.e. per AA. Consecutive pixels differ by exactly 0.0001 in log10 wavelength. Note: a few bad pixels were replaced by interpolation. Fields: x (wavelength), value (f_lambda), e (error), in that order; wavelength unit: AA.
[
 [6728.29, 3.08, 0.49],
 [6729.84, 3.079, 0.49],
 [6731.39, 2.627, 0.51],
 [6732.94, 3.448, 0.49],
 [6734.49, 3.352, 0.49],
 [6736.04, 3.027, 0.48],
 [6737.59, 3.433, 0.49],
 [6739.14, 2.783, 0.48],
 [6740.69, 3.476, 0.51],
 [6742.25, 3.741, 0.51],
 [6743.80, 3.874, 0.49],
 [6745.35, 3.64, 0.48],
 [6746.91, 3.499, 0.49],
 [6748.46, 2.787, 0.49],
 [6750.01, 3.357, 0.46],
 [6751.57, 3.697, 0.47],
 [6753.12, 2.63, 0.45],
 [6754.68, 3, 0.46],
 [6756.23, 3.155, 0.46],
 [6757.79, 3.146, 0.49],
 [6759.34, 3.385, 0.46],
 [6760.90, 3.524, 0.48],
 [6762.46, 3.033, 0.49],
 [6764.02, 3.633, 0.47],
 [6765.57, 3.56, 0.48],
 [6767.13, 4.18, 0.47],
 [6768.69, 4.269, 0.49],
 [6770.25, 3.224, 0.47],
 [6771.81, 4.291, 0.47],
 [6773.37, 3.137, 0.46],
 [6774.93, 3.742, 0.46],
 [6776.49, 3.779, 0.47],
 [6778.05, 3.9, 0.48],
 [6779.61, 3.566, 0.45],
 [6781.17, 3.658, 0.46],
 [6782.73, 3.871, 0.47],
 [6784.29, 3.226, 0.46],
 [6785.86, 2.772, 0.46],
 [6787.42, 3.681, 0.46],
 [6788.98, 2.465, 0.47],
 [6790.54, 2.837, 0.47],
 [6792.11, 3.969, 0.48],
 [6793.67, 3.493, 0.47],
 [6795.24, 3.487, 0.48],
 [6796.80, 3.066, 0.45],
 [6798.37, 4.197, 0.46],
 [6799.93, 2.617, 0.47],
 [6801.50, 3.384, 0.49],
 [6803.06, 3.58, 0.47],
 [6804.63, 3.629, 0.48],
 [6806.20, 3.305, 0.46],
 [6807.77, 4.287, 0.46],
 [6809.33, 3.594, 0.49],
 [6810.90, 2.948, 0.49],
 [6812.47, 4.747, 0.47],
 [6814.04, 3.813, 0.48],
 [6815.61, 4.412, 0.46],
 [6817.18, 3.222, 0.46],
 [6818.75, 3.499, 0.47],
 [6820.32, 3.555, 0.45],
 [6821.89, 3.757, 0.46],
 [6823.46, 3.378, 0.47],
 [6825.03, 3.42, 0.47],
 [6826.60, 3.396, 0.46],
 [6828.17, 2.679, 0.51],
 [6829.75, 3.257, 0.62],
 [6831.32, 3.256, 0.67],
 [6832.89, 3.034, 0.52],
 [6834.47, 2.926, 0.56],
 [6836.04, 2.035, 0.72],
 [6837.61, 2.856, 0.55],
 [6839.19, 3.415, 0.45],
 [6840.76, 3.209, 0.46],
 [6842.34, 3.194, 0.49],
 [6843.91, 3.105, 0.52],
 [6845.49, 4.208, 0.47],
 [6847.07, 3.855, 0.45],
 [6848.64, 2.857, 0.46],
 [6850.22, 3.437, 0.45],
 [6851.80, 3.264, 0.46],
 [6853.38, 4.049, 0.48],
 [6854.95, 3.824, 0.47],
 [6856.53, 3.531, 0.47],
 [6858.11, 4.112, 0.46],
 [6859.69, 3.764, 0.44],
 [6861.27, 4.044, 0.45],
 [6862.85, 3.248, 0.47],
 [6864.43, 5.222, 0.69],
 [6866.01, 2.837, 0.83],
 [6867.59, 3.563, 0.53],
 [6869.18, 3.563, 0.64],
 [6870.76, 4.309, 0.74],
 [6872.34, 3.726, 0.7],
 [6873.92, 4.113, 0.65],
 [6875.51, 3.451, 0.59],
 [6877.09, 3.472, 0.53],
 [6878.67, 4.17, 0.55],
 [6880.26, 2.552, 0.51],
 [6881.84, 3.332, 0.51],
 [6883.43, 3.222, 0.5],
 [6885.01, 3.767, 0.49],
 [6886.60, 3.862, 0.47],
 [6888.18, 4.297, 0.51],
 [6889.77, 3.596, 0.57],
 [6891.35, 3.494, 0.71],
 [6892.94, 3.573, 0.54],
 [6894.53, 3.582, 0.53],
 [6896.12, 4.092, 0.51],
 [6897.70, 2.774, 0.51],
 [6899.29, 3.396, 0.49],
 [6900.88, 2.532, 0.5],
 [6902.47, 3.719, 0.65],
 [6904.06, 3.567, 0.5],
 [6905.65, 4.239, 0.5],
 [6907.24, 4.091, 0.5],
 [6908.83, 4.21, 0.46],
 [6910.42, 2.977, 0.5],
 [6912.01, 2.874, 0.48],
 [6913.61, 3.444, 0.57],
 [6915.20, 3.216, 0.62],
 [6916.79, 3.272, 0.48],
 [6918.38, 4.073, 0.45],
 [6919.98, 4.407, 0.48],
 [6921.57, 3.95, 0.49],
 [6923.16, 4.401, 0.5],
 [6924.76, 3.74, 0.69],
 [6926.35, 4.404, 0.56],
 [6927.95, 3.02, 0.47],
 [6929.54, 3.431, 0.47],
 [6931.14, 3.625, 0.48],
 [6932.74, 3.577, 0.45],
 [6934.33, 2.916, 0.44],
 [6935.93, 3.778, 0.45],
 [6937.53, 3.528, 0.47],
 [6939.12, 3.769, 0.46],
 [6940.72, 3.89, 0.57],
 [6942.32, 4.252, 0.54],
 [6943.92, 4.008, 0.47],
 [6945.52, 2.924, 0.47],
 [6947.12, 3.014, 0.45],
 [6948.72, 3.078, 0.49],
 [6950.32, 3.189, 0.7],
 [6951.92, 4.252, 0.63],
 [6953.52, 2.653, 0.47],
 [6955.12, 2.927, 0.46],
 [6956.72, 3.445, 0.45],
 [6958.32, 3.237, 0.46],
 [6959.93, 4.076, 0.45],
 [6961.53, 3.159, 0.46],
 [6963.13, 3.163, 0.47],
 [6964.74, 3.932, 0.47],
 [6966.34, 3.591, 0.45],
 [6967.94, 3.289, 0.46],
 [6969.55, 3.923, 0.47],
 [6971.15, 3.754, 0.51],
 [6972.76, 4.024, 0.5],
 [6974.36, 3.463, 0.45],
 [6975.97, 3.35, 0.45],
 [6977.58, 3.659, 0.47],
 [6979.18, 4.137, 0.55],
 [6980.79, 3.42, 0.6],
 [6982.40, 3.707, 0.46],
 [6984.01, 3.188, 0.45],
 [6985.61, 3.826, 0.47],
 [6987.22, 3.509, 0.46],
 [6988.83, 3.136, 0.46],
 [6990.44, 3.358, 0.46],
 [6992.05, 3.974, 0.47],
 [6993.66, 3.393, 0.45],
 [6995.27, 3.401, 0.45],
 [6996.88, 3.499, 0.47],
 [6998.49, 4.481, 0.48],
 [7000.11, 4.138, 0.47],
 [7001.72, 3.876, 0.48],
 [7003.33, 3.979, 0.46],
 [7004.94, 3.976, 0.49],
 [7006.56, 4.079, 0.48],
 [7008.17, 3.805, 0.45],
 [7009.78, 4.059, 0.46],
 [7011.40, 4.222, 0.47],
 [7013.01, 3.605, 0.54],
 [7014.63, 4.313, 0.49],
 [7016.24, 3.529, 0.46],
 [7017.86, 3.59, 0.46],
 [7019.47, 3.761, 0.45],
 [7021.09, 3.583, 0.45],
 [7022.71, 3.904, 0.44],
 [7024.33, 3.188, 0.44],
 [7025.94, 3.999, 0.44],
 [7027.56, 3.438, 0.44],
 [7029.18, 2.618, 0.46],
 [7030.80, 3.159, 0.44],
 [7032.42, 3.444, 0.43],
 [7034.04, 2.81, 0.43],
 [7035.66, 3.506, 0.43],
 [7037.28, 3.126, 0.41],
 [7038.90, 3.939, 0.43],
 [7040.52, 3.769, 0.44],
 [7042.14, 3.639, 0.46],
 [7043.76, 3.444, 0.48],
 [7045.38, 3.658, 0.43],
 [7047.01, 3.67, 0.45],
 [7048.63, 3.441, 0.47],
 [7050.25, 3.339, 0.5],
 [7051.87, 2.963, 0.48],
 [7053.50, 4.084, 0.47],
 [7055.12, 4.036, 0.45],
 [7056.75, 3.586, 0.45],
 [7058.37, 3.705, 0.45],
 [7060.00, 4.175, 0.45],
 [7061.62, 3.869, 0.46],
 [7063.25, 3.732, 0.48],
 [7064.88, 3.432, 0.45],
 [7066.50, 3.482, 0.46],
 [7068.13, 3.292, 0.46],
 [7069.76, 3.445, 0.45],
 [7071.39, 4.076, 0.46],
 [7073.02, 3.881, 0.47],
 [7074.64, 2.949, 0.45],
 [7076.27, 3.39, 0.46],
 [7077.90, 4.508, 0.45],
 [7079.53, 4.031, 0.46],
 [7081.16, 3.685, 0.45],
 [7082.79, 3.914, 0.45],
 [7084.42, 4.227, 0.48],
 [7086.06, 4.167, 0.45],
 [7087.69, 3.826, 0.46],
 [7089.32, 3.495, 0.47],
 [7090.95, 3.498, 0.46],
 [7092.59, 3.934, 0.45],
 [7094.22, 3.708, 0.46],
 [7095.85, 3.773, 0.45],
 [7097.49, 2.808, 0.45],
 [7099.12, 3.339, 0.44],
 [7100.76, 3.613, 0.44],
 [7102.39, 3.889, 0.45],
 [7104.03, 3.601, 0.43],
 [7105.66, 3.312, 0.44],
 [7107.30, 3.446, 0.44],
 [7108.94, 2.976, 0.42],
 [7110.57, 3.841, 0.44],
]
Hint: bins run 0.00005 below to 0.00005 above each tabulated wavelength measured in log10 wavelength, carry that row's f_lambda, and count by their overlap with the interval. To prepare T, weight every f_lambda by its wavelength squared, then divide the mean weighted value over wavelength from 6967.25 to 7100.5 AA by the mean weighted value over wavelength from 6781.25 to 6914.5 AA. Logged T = 1.10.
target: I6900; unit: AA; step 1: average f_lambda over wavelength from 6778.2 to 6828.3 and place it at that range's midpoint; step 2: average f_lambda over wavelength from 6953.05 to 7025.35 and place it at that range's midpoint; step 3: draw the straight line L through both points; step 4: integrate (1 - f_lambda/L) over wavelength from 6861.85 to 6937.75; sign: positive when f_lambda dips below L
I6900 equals -1.04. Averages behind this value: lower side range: 3.5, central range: 3.63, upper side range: 3.66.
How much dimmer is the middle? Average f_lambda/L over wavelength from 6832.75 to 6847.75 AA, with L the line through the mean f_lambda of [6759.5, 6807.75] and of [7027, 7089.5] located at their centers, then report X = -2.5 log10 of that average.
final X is 0.11 mag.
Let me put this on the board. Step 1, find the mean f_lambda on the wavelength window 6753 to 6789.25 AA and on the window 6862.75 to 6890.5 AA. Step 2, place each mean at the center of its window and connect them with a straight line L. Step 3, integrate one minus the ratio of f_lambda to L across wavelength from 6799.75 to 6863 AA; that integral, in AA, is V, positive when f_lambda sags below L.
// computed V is 2.38 AA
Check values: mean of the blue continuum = 3.48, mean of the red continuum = 3.69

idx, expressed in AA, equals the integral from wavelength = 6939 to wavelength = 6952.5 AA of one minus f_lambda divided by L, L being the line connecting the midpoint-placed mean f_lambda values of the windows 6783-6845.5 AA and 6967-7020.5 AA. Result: 0.2 AA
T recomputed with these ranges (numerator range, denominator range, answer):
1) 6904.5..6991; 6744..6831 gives 1.08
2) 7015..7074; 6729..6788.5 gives 1.13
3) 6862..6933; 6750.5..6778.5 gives 1.08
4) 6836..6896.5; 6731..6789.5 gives 1.09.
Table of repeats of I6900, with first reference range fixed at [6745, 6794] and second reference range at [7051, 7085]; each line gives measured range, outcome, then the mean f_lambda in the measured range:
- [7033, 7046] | 0.78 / 3.48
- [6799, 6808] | 0.11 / 3.43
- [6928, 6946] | 0.04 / 3.6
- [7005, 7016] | -0.93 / 3.99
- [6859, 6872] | -1.04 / 3.82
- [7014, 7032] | 0.71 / 3.54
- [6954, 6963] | 0.74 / 3.33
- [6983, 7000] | 0.26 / 3.6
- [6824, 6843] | 2.40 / 3.06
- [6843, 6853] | 0.12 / 3.47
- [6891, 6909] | -0.10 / 3.59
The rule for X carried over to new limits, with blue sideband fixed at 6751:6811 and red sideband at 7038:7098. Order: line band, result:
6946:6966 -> 0.082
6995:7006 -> -0.084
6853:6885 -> -0.050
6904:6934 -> -0.038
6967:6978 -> -0.005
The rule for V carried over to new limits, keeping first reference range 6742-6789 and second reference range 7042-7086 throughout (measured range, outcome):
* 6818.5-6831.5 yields 0.6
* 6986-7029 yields -1.0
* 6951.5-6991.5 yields 1.2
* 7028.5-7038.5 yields 1.4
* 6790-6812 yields 0.1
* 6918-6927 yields -1.4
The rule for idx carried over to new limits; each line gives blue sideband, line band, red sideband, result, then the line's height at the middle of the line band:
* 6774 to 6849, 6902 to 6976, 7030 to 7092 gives -1.2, 3.54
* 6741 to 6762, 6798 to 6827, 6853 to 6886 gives -0.7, 3.53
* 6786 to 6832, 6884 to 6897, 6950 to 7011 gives -0.8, 3.55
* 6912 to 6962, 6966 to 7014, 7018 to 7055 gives -2.8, 3.52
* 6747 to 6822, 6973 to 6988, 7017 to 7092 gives -0.1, 3.59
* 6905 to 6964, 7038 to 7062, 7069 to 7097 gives 0.3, 3.74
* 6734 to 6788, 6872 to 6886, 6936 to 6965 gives -0.3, 3.47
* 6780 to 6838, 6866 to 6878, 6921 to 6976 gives -0.7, 3.47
